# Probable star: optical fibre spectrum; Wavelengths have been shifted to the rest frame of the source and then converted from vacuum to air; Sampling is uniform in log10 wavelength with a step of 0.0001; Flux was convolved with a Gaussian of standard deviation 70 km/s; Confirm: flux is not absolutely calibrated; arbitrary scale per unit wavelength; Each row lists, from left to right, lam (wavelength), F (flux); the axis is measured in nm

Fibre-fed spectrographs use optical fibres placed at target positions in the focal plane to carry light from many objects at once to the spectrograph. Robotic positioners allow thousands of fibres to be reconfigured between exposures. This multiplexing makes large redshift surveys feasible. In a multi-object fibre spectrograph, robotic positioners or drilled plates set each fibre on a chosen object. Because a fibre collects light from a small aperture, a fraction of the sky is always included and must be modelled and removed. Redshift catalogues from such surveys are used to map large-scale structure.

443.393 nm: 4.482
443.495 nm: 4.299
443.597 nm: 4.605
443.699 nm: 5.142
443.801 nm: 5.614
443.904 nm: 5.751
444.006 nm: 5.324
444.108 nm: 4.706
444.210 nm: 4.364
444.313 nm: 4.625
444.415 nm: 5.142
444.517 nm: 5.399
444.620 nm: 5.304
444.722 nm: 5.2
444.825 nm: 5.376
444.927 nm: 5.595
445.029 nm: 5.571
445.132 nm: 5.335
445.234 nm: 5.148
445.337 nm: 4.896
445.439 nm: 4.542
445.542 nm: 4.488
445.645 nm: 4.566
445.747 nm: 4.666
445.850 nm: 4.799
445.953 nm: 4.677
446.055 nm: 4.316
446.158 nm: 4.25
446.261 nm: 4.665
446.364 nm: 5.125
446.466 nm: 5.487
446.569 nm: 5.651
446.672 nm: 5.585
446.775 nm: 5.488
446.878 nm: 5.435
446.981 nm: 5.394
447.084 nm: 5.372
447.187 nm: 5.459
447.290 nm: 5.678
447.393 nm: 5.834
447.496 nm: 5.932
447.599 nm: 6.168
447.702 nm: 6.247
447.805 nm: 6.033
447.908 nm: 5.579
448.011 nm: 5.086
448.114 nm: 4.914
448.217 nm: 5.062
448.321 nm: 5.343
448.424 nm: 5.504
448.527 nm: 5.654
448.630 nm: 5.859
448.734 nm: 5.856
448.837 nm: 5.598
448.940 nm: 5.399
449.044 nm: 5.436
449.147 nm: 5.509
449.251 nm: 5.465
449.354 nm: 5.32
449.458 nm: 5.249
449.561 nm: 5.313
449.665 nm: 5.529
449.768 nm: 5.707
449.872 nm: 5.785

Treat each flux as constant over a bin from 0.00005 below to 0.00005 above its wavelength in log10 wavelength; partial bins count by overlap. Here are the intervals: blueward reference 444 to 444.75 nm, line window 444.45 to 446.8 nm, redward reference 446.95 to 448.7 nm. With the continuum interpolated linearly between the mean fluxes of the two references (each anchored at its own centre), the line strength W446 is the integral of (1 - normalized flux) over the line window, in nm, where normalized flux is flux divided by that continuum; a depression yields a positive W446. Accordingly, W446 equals 0.07 nm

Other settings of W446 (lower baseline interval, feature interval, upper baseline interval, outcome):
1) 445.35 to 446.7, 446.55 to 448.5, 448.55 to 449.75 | -0.16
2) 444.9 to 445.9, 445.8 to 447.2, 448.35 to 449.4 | 0.01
